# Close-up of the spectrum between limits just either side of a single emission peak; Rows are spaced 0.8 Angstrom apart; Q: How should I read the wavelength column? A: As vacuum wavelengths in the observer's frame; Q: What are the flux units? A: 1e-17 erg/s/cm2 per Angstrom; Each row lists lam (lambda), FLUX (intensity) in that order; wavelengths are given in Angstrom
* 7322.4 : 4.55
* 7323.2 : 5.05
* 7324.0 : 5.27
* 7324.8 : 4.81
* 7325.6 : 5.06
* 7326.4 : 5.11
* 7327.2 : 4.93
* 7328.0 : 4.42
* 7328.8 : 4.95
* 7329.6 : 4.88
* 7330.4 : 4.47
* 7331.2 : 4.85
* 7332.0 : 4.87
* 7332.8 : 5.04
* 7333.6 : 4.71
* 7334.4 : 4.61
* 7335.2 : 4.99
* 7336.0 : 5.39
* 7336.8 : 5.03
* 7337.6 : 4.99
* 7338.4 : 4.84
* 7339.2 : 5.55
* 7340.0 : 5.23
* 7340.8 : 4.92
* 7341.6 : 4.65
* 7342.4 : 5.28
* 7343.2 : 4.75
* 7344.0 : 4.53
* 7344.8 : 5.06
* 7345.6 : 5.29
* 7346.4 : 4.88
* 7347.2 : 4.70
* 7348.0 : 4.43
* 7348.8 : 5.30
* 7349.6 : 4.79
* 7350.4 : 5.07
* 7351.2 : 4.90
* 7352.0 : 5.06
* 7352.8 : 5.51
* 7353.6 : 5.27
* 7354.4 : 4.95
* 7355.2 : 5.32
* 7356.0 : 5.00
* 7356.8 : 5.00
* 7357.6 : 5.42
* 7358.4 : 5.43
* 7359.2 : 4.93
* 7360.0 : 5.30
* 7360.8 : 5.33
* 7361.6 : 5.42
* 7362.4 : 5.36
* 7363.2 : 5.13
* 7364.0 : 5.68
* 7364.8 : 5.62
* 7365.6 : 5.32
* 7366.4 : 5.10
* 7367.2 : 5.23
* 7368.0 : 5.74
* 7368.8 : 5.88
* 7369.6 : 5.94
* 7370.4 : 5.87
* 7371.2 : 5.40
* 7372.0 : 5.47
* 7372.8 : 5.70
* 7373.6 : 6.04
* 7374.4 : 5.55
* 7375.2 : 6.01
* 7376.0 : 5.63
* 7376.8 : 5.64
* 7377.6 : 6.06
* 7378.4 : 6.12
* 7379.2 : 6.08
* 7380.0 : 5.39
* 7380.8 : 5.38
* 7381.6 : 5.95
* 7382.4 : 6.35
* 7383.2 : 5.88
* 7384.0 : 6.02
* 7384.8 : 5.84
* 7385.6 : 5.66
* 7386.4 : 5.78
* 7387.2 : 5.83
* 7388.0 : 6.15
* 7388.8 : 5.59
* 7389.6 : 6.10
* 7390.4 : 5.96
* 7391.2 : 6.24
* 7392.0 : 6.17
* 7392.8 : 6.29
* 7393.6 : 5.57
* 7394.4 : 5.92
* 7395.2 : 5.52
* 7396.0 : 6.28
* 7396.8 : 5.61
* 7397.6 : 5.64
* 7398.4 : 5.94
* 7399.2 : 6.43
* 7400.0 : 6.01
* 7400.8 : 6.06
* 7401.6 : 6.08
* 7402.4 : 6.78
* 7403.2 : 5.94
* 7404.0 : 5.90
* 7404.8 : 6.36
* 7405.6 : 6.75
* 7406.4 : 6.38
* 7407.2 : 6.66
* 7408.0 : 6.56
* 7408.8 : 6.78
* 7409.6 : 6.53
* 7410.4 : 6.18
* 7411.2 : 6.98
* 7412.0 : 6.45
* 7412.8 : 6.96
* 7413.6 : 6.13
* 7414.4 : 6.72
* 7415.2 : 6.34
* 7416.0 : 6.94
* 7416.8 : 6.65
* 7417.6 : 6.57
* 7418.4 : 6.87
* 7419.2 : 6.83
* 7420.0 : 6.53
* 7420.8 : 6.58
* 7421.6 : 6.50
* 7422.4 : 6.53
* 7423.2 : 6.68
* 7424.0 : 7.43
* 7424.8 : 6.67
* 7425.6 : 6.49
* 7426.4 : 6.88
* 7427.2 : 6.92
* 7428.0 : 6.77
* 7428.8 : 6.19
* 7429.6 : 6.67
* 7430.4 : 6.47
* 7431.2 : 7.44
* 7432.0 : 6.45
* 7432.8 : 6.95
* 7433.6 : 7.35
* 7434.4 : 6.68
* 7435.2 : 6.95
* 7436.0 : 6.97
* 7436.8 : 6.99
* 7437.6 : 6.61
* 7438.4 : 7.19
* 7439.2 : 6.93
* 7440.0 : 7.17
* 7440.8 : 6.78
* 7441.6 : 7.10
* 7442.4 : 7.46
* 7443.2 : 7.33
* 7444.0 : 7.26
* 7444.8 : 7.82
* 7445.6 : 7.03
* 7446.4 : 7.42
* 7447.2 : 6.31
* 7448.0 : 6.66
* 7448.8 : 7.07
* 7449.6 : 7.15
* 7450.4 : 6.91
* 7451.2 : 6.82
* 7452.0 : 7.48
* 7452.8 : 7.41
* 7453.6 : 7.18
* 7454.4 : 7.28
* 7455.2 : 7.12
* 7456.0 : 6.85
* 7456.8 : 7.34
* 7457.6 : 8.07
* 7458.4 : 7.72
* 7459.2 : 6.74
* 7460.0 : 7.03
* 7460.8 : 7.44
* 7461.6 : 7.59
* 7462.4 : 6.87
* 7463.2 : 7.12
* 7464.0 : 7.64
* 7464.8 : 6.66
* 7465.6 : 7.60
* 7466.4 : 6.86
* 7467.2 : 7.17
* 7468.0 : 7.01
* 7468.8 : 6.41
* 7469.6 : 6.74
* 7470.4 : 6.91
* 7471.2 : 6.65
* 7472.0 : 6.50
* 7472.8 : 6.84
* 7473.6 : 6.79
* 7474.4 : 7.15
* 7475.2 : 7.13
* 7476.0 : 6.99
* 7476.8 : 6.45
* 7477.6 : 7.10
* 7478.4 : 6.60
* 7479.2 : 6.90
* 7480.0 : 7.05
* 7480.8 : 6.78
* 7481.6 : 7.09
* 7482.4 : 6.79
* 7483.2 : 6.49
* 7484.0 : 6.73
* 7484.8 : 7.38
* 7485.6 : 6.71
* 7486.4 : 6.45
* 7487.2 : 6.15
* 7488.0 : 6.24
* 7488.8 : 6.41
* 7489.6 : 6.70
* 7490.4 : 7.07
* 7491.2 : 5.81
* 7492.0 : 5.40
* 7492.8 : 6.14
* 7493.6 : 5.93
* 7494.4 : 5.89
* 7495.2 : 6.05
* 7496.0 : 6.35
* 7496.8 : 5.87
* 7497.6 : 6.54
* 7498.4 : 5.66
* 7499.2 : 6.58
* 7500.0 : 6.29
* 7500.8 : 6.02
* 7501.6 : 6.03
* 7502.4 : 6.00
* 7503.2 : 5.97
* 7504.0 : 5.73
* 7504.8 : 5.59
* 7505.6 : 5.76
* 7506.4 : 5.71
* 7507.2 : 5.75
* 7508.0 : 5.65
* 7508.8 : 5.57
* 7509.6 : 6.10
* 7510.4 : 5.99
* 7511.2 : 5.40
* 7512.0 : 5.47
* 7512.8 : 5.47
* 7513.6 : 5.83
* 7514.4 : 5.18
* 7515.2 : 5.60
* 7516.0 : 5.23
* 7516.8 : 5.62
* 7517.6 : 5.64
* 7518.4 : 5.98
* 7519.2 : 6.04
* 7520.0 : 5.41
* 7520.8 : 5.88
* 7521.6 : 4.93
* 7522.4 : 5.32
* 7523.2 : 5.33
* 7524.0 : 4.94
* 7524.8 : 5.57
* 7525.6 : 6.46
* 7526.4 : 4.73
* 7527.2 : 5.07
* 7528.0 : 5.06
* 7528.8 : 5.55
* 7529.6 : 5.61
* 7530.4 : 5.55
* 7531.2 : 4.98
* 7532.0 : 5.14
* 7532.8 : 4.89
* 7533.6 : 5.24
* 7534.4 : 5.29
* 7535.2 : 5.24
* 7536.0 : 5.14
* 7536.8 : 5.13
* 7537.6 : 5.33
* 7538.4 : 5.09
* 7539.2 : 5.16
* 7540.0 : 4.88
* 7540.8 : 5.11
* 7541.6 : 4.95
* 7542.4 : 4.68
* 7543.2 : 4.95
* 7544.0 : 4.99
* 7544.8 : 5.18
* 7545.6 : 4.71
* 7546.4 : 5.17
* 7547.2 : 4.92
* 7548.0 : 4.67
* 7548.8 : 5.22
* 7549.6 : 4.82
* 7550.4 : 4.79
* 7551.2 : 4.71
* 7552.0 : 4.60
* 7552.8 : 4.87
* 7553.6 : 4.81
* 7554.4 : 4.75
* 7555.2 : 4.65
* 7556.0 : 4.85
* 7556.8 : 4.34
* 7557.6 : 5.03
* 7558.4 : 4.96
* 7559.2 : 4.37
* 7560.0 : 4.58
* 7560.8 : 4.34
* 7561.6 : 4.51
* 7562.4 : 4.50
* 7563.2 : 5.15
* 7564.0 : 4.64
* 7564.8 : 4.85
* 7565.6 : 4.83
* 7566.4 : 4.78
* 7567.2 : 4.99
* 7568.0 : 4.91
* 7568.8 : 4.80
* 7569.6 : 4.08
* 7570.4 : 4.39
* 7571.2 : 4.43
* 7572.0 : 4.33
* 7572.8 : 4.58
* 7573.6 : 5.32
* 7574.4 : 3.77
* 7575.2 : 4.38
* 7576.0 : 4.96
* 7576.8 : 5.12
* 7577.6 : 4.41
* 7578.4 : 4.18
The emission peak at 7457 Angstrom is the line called C III]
